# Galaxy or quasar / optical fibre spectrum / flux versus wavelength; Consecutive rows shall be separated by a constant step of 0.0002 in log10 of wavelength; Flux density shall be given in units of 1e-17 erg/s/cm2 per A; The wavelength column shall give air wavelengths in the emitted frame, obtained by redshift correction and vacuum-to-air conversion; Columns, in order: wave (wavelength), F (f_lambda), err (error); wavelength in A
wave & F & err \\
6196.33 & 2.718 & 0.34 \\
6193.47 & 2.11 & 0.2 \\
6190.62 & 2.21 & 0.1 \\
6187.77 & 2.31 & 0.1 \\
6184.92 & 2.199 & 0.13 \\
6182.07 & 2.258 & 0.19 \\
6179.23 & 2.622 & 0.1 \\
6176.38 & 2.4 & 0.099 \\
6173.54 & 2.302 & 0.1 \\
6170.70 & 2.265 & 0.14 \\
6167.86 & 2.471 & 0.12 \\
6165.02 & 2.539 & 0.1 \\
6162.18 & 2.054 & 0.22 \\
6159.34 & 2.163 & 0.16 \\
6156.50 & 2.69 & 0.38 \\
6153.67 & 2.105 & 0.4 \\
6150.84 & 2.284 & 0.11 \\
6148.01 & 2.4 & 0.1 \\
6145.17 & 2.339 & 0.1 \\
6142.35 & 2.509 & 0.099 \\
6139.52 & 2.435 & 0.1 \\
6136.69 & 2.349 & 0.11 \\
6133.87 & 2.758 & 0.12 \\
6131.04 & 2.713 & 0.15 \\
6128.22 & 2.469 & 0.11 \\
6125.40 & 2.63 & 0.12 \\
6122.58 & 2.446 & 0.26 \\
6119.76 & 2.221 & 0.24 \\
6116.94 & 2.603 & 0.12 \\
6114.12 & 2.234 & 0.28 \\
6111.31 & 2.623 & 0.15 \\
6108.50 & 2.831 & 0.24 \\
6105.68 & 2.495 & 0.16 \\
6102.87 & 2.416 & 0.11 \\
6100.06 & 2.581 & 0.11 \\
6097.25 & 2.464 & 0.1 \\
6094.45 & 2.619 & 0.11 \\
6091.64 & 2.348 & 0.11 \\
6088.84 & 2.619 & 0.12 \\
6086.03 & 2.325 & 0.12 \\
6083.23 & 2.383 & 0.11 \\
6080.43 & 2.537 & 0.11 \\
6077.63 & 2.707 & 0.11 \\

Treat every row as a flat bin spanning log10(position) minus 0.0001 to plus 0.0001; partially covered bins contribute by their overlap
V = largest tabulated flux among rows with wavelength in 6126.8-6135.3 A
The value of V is 2.758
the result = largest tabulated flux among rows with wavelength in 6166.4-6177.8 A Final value 2.471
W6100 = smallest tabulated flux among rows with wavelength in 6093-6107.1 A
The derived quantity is 2.416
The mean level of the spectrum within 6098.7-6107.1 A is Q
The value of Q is 2.5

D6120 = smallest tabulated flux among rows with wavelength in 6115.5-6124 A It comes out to 2.221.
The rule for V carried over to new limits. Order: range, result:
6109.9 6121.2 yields 2.623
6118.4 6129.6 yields 2.63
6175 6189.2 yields 2.622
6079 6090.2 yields 2.619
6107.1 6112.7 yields 2.831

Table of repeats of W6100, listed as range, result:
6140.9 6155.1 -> 2.105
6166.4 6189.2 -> 2.199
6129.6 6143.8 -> 2.349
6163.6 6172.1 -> 2.265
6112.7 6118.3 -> 2.234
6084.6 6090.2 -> 2.325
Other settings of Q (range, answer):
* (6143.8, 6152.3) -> 2.34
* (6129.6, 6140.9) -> 2.56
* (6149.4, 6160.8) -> 2.31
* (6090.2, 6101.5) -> 2.5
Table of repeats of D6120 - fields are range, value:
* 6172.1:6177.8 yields 2.302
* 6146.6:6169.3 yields 2.054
